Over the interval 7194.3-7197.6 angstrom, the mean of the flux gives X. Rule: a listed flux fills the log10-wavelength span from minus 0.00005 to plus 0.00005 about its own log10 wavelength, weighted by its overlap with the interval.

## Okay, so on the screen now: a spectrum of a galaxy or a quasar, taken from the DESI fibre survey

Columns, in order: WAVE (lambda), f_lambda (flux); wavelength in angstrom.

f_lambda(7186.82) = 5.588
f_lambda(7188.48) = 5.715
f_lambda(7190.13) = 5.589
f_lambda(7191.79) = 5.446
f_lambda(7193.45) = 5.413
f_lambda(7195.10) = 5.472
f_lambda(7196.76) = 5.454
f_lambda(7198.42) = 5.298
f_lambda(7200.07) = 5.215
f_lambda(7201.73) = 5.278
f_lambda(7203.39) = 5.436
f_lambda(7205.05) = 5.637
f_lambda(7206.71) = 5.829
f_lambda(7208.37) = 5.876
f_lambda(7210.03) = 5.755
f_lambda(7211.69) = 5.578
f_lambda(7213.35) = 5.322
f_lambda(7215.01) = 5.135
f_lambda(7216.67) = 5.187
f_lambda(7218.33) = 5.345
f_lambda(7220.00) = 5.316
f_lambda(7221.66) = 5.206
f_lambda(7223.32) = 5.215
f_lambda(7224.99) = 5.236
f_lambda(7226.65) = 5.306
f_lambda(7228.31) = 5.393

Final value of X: 5.45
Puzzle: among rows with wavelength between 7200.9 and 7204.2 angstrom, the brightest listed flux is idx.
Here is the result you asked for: 5.436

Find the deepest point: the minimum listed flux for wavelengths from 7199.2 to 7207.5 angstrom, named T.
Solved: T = 5.215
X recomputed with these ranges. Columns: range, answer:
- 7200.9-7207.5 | 5.54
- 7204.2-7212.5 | 5.73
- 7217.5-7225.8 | 5.26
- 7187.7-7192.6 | 5.58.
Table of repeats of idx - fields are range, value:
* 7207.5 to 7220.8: 5.876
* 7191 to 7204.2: 5.472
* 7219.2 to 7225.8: 5.316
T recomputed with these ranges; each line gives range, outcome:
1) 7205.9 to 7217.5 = 5.135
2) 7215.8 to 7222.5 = 5.187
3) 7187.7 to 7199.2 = 5.298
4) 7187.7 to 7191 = 5.589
